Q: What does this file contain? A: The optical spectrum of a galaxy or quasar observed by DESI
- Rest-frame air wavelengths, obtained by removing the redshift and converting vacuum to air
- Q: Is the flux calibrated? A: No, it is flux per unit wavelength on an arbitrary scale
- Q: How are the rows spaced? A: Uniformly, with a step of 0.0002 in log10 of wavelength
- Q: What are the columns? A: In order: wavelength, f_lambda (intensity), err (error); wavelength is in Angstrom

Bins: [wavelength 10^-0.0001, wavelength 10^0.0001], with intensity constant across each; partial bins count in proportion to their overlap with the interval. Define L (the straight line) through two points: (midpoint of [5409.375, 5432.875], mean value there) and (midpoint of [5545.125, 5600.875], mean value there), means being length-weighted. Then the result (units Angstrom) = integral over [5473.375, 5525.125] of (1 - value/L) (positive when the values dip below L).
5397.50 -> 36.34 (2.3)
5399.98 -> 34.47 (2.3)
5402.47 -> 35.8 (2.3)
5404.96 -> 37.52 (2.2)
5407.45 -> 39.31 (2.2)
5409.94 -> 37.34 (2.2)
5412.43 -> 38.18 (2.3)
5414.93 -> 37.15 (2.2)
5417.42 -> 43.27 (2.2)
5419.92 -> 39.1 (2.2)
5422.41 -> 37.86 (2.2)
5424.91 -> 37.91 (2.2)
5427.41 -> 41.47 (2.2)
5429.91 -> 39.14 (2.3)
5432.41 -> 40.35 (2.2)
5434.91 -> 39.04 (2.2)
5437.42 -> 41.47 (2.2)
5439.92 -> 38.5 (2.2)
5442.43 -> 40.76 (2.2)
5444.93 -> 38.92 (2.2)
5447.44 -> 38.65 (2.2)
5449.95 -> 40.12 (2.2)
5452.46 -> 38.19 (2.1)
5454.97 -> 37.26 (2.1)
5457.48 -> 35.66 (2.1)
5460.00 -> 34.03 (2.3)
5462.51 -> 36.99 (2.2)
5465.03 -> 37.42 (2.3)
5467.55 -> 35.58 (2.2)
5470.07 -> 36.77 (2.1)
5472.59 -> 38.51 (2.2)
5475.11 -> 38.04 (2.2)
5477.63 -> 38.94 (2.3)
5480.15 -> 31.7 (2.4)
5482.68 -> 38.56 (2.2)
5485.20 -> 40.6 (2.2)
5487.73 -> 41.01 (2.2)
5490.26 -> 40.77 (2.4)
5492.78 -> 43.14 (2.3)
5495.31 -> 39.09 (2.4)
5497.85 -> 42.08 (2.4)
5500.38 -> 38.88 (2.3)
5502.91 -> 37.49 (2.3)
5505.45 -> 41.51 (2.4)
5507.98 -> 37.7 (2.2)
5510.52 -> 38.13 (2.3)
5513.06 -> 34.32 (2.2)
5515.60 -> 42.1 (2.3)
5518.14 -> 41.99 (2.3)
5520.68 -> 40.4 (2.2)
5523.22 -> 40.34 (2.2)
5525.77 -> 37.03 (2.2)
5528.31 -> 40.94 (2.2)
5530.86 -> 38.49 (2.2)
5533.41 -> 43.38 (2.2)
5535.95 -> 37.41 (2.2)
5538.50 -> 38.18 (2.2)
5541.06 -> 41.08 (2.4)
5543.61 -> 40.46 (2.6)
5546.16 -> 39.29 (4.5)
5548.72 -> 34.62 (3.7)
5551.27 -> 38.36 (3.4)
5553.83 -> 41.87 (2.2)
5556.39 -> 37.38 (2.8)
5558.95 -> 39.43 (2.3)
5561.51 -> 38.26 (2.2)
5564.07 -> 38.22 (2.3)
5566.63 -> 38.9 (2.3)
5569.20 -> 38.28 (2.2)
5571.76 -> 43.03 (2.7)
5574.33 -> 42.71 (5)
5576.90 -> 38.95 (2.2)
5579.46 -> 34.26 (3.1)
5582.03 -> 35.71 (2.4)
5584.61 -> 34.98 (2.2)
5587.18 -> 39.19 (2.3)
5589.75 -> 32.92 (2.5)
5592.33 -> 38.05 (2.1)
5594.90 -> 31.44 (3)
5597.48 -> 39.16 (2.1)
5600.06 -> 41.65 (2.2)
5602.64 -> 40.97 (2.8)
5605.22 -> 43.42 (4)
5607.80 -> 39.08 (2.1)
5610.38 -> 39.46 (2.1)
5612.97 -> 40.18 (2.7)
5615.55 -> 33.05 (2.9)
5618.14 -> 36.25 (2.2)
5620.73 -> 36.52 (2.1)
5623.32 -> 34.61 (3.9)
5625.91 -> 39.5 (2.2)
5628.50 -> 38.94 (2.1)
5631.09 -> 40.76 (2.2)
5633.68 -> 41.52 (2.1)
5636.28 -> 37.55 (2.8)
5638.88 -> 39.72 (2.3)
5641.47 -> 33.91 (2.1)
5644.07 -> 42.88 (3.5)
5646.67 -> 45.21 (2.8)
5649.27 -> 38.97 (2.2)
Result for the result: -1.0 Angstrom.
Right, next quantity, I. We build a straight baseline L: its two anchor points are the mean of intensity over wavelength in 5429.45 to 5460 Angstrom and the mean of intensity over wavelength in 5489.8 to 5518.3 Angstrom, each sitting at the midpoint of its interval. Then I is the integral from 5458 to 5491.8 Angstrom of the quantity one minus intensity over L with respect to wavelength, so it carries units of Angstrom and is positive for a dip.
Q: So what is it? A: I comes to 1.4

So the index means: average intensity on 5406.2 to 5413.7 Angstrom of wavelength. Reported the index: 38.3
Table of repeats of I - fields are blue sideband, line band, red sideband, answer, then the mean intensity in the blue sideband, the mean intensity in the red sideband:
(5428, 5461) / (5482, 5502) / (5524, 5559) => -0.8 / 38.7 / 39.1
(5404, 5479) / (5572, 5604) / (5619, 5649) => 1.1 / 38.4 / 39.1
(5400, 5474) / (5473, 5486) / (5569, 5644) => 0.3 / 38.3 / 38.2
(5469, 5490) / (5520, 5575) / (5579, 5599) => -4.0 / 38.2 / 35.8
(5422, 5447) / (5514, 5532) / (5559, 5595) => -0.8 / 39.6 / 37.8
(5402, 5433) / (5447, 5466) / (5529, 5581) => 0.8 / 38.8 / 39.1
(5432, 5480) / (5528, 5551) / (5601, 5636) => -0.5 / 38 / 38.8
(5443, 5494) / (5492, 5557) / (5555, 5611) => -2.0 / 38.1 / 38.4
